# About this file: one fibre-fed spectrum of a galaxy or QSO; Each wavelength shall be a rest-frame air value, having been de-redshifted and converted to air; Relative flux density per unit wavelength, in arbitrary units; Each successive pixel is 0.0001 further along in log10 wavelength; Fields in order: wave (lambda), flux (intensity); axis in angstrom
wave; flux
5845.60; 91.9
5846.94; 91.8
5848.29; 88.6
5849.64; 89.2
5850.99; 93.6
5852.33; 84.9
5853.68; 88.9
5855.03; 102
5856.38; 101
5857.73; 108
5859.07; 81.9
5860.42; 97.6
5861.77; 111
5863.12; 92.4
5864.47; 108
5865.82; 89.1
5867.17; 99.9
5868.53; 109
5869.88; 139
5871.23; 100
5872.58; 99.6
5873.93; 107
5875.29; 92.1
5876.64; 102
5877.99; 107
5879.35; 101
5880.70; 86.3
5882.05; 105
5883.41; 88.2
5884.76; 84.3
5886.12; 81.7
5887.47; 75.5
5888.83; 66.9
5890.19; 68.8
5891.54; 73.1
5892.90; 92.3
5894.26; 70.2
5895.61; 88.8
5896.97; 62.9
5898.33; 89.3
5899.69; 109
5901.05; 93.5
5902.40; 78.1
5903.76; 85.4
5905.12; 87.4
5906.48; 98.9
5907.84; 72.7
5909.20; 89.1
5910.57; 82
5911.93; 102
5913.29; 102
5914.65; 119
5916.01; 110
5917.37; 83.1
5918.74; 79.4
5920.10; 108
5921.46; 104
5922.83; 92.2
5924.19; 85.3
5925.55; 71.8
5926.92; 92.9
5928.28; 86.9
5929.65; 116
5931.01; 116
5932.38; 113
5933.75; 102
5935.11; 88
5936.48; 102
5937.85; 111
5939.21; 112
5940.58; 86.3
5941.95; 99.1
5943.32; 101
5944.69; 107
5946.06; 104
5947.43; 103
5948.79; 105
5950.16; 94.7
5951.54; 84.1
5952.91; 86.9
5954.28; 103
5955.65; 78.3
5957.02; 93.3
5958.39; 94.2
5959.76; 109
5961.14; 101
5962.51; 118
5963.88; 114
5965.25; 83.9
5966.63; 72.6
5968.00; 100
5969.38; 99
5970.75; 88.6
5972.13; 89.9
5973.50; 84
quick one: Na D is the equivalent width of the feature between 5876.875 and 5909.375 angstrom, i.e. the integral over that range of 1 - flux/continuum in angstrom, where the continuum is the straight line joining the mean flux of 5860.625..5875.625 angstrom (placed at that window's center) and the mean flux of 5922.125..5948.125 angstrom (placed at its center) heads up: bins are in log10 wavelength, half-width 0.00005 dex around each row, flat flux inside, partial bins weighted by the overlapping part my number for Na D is 5.3 angstrom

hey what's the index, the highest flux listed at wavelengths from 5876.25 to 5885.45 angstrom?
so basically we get 107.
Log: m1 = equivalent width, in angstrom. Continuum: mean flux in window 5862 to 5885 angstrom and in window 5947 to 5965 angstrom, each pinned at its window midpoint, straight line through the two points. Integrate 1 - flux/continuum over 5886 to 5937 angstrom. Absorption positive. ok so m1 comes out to 4.7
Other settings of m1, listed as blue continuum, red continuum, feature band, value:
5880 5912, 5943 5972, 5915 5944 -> -2.26 angstrom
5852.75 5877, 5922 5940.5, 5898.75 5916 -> 1.01 angstrom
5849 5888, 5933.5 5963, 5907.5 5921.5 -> 0.38 angstrom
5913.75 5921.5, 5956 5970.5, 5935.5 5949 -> -0.50 angstrom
